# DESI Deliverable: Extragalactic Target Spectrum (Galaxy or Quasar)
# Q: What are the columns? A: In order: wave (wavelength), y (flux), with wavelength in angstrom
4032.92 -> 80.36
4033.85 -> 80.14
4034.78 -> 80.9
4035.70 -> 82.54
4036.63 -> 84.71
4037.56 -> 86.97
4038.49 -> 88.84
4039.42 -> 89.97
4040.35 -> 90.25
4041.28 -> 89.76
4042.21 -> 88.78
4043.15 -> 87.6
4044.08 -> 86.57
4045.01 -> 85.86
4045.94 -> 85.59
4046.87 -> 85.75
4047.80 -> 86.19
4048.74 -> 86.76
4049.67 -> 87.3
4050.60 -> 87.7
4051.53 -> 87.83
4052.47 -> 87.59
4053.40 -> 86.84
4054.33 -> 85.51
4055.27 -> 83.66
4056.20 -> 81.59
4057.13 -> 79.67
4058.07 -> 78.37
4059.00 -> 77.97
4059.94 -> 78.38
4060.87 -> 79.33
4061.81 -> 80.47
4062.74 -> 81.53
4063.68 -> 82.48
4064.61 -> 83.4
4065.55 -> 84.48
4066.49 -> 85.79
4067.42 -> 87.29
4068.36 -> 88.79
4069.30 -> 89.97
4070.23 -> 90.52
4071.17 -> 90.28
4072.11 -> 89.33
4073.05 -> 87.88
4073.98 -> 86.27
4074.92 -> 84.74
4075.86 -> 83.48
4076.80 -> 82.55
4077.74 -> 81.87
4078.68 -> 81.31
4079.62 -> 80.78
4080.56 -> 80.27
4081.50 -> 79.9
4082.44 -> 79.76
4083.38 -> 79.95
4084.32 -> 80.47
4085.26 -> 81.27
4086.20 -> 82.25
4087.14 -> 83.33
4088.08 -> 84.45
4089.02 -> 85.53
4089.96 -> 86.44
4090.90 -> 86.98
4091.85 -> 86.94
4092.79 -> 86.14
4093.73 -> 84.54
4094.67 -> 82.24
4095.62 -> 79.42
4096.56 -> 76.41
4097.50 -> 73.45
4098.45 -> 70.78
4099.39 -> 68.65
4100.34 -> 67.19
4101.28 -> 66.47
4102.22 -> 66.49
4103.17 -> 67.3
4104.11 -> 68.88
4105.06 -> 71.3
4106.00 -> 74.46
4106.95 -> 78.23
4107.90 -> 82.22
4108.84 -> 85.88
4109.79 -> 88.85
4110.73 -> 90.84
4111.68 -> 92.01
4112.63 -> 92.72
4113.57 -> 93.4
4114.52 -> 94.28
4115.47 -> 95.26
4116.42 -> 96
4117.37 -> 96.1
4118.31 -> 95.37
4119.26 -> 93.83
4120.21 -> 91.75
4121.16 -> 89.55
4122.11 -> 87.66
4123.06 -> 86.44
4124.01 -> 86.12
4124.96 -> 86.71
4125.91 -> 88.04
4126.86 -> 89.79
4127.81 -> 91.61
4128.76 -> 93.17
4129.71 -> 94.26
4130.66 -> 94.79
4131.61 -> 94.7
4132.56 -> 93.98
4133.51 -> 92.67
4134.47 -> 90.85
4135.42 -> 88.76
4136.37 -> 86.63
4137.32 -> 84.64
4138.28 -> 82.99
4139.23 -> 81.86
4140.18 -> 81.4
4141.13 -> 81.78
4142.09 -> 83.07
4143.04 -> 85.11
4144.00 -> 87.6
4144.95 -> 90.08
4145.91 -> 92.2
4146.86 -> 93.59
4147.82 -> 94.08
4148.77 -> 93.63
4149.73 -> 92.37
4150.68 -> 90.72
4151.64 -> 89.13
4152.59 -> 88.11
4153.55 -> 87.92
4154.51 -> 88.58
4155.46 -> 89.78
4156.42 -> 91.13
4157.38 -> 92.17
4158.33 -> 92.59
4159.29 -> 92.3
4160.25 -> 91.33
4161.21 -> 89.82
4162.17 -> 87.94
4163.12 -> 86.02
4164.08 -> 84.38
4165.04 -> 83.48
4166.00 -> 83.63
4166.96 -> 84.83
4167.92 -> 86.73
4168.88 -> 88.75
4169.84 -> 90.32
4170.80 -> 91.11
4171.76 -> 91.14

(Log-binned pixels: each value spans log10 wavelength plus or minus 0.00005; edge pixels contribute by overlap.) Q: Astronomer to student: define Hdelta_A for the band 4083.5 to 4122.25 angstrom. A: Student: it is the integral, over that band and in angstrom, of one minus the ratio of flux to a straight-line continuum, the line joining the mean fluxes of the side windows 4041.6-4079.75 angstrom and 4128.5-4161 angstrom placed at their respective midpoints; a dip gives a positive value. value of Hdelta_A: 1.90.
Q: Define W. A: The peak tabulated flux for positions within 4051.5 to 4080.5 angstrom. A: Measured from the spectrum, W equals 90.52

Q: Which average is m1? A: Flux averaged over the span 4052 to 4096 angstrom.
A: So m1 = 83.7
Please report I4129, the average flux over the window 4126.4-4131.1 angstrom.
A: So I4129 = 92.8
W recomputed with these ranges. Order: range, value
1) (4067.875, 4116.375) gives 95.26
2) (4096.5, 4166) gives 96.1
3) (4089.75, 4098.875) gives 86.98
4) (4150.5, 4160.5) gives 92.59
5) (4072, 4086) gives 89.33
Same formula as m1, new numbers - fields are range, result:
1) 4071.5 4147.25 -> 84.8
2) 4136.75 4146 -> 84.7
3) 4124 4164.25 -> 89.4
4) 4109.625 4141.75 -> 90.2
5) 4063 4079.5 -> 85.7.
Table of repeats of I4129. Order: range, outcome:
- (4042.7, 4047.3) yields 86.4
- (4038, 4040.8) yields 89.7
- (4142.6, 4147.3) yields 89.7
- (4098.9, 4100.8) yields 67.9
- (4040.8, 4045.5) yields 87.6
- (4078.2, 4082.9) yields 80.4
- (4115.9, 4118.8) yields 95.9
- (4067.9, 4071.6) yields 89.9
